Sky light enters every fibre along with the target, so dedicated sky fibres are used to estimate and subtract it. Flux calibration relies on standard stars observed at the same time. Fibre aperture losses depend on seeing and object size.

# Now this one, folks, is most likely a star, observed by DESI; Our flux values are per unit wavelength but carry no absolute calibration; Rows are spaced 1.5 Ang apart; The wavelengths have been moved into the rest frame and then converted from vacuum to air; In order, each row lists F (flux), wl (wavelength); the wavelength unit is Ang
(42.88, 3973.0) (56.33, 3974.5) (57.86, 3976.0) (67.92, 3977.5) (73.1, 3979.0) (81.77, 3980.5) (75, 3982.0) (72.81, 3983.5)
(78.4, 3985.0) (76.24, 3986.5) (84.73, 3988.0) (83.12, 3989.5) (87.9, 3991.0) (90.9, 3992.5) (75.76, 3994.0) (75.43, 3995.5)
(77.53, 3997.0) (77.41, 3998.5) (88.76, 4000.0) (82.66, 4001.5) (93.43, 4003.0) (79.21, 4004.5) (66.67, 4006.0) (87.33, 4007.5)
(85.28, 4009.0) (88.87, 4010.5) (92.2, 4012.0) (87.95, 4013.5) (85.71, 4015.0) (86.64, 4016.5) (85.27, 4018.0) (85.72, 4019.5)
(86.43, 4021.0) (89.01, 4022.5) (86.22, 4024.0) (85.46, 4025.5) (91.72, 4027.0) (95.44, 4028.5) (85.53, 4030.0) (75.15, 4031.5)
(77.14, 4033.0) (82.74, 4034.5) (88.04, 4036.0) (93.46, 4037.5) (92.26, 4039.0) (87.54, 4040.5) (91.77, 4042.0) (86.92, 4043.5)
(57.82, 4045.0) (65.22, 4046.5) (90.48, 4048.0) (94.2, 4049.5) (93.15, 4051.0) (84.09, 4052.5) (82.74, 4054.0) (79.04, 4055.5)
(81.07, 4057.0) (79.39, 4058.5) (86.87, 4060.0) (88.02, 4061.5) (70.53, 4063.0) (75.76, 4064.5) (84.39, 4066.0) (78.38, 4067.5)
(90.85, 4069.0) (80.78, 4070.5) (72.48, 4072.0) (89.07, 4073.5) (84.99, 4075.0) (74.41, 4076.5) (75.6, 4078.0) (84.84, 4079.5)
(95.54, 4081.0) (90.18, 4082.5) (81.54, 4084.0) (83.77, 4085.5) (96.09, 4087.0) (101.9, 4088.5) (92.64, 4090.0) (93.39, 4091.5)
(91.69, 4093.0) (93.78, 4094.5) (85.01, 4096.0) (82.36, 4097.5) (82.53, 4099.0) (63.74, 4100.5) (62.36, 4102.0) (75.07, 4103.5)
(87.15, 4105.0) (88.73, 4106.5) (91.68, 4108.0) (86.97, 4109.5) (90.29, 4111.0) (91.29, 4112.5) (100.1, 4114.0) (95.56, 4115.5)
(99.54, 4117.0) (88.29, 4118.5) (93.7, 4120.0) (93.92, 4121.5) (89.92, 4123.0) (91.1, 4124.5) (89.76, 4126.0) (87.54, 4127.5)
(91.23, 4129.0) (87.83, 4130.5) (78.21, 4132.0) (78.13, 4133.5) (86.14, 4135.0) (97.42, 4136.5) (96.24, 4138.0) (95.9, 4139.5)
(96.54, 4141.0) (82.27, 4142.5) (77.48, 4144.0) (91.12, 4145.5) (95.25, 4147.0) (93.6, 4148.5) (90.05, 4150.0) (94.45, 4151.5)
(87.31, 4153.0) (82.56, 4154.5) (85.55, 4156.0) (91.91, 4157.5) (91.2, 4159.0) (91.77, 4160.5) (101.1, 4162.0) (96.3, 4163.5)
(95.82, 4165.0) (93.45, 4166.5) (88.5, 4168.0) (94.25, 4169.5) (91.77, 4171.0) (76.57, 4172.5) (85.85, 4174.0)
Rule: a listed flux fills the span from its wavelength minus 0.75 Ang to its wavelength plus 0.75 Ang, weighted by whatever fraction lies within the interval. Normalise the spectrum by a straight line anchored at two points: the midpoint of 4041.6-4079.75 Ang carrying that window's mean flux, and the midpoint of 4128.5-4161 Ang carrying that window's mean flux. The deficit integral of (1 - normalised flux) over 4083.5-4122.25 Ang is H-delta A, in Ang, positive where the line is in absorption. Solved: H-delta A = -1.3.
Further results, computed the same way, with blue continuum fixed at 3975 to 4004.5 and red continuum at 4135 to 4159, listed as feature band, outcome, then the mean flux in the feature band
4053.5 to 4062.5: 0.1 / 82.5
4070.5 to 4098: -0.4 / 87.1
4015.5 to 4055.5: -1.5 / 85.3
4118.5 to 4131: -0.3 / 90.5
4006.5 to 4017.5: -0.9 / 87.2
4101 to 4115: 0.3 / 85.7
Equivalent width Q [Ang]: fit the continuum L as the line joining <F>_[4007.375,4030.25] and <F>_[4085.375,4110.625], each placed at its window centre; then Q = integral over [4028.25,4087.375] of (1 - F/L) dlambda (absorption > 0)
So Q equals 2.32 Ang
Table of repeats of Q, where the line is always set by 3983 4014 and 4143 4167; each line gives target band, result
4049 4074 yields 0.91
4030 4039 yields 0.03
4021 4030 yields -0.53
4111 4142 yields -0.63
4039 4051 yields 0.25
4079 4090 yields -0.45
